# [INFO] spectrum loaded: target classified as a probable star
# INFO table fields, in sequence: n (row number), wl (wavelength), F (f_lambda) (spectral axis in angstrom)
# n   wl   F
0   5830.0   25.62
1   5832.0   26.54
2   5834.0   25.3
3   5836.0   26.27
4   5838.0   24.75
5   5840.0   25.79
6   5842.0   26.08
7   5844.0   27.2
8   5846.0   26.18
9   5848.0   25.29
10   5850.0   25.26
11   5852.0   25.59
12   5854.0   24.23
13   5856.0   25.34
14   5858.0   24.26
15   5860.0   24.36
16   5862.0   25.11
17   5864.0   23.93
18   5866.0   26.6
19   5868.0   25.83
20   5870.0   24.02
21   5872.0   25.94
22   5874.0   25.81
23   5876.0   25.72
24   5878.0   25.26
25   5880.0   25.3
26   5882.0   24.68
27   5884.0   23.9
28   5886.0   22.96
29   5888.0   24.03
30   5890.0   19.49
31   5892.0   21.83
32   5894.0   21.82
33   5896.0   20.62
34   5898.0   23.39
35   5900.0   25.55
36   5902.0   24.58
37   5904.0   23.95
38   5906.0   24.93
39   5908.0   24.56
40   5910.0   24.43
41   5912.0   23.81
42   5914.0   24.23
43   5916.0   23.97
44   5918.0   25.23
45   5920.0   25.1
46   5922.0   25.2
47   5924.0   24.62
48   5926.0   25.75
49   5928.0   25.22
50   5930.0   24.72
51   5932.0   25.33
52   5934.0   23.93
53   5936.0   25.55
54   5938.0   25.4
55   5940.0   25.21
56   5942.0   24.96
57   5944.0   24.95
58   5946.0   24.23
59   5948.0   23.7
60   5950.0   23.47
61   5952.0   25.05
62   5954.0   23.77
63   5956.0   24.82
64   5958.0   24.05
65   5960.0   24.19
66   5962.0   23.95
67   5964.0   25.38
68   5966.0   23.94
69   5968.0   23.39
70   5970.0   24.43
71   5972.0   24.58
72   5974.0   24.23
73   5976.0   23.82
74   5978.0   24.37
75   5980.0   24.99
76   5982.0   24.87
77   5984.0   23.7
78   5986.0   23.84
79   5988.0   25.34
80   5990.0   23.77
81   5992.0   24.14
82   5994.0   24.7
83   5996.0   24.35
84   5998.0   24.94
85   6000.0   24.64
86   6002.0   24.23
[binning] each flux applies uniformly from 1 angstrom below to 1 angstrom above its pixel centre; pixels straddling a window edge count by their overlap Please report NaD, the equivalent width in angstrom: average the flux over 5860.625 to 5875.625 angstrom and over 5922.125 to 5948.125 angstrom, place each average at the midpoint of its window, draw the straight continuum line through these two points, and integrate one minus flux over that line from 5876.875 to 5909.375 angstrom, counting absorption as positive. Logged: 2.1 angstrom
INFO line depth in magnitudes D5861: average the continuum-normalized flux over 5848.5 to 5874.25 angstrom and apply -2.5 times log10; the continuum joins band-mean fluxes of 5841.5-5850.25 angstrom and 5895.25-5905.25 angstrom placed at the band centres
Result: 0.01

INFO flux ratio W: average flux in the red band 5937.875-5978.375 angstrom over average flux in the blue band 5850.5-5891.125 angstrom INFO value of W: 1.0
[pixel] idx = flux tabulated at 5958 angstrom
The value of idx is 24.05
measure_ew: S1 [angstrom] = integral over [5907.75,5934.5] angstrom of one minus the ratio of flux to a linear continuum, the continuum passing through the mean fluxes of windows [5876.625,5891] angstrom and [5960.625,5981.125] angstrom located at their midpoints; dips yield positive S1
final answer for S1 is -0.9 angstrom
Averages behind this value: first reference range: 23.7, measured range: 24.7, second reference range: 24.3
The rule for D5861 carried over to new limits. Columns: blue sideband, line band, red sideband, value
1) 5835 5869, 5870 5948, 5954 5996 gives 0.02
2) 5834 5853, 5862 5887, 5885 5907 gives -0.04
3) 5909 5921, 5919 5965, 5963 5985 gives -0.01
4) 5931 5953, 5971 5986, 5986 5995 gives 0.01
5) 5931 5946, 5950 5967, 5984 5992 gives 0.02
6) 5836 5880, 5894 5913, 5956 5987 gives 0.05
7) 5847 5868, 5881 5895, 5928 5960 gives 0.10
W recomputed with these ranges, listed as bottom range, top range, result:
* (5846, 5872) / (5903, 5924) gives 0.98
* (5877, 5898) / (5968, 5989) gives 1.06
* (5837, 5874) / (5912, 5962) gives 0.97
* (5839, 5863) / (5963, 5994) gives 0.96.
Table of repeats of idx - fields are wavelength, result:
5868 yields 25.83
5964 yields 25.38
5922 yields 25.2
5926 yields 25.75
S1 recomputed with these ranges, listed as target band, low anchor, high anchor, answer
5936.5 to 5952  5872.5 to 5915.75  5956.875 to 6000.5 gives -0.3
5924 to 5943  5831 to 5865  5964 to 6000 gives -0.3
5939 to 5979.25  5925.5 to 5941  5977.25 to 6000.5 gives 0.8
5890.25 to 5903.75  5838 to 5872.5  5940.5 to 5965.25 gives 1.1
